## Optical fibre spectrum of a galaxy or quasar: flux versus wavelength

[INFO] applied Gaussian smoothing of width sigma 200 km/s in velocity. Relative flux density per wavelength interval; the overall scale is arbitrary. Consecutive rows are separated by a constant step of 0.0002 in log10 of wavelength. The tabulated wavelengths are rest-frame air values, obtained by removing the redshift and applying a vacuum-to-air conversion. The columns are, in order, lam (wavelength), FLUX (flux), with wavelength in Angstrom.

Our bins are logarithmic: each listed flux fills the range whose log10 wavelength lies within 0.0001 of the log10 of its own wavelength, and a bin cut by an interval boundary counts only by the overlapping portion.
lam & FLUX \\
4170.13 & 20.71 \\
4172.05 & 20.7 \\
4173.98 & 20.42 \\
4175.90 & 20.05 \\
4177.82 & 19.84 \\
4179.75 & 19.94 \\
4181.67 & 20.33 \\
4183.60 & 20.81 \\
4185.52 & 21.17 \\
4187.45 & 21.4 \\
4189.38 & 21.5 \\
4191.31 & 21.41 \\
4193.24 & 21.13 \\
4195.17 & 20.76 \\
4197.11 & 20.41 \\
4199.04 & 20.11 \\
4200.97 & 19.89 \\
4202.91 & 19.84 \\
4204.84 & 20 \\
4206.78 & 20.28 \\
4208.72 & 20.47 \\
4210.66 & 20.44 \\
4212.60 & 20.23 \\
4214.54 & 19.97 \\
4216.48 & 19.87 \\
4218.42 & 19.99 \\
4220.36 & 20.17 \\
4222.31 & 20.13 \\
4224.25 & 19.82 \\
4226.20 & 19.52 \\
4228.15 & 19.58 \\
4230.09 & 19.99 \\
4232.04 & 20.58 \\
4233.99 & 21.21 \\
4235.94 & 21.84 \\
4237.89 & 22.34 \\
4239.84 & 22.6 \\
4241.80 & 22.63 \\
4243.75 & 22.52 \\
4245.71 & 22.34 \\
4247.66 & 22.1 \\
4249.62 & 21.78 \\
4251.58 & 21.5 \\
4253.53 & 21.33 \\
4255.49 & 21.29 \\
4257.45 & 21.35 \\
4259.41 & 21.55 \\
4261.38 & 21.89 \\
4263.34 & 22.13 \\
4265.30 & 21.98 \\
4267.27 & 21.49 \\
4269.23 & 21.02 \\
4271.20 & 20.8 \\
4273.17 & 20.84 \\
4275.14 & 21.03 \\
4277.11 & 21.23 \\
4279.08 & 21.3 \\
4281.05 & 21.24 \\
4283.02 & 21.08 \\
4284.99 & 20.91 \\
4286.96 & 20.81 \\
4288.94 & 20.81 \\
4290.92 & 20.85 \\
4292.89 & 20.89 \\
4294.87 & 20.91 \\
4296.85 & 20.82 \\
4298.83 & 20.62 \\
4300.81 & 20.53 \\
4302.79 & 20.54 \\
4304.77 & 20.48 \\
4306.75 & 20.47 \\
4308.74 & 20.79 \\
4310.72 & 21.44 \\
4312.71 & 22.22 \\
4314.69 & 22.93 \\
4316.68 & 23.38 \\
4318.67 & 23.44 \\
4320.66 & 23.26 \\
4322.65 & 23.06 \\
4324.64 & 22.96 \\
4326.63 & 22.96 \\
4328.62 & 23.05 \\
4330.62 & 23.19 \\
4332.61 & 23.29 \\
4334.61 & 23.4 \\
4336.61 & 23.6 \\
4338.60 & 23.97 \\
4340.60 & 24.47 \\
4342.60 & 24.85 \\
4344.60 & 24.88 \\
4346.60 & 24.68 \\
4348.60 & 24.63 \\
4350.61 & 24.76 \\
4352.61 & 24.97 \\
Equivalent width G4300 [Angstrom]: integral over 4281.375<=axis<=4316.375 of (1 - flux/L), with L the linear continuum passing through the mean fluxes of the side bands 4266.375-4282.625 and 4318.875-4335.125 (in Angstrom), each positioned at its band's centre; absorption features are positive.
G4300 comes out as 1.6 Angstrom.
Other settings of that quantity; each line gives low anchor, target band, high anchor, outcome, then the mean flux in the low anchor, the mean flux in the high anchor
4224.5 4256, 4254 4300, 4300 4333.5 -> 1.4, 21.4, 22.2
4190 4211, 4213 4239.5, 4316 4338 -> 0.7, 20.4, 23.2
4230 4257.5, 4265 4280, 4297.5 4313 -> 0.1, 21.8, 20.8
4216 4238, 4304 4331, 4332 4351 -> 1.2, 20.4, 24.2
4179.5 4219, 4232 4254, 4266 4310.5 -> -1.4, 20.5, 20.9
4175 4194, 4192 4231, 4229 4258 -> 1.9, 20.8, 21.7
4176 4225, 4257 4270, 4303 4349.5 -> 0.0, 20.4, 23.1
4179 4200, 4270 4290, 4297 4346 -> 1.0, 20.8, 22.6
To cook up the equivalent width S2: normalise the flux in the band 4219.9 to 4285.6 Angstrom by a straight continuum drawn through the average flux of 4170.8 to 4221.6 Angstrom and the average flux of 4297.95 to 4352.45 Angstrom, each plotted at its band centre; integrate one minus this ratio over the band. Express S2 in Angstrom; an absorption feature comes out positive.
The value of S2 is 0.73 Angstrom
